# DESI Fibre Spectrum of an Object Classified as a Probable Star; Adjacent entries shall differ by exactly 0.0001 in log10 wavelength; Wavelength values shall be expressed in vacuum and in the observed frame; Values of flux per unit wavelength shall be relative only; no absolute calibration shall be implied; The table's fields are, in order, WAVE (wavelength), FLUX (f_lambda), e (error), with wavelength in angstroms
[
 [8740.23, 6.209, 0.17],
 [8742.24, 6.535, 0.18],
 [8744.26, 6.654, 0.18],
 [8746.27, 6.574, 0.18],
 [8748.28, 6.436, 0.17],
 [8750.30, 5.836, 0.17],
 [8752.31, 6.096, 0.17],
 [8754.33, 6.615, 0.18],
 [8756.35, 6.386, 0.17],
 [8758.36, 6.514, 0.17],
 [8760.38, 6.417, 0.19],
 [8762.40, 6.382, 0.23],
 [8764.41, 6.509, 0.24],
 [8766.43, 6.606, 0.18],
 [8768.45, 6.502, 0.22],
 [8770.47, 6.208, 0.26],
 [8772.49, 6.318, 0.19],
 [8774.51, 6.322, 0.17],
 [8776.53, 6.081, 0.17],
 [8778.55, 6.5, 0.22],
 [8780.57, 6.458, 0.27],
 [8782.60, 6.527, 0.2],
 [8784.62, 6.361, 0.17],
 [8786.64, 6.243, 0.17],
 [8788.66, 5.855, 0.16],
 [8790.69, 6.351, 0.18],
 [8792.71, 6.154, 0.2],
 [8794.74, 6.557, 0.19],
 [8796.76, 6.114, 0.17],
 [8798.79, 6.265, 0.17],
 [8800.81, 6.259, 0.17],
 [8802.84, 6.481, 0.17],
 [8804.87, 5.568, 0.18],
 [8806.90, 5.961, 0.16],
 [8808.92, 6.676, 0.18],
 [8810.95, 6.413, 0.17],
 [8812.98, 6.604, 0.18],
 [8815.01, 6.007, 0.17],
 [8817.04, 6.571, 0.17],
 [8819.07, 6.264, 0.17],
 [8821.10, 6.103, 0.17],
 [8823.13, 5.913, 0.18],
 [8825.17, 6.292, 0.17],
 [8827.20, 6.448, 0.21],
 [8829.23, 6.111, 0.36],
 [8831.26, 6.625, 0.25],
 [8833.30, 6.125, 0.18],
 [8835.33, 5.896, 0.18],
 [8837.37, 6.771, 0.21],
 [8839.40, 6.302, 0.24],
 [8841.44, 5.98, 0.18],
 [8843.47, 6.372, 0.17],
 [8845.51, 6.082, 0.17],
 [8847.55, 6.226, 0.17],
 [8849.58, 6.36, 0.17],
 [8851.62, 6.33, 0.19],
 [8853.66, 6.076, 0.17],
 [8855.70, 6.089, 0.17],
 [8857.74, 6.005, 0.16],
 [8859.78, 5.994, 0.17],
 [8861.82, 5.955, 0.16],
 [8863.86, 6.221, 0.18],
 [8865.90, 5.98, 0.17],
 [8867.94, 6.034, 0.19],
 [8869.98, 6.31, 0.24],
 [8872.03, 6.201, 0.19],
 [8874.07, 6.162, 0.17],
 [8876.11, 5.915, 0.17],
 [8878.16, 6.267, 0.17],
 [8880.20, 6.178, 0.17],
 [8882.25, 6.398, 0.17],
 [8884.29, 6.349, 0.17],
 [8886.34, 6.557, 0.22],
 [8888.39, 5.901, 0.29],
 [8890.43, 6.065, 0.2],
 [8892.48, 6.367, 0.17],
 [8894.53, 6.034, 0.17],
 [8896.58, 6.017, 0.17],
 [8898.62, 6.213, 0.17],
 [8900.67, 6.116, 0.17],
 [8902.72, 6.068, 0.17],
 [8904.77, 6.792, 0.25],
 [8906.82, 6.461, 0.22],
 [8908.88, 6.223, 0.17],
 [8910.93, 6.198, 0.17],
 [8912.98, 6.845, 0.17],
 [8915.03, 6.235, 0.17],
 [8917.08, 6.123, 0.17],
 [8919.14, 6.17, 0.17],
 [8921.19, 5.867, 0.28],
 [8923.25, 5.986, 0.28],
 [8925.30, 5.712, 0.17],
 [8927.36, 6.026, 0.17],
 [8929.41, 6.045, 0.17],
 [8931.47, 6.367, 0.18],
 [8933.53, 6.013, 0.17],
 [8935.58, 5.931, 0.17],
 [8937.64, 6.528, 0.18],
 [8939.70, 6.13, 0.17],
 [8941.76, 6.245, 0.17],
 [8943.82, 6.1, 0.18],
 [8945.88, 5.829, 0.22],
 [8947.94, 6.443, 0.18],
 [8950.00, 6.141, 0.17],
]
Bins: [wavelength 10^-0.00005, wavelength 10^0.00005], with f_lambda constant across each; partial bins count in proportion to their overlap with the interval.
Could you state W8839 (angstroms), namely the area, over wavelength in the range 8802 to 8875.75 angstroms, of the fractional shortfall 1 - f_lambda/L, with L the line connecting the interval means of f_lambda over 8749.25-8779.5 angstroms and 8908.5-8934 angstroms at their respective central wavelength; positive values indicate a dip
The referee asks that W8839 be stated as 0.55 angstroms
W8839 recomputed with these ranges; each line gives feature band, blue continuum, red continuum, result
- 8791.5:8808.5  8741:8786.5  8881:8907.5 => 0.45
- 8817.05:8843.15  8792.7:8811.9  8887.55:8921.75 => -0.04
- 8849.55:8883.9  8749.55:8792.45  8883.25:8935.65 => 0.49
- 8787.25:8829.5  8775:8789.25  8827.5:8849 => 0.30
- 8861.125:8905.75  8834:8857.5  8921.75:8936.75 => -0.46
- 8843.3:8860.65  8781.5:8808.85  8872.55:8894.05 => 0.15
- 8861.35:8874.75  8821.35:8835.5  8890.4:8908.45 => 0.22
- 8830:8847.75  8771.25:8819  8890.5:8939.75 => -0.04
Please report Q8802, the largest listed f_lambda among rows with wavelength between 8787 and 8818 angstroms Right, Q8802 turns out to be 6.676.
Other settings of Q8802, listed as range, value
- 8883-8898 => 6.557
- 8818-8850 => 6.771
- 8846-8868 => 6.36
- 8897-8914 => 6.845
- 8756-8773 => 6.606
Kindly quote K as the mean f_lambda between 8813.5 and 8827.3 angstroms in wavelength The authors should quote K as 6.23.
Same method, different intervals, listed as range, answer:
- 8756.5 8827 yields 6.31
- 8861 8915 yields 6.23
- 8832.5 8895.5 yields 6.18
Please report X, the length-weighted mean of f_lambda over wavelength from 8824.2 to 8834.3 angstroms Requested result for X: 6.32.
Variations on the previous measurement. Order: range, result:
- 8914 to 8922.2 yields 6.1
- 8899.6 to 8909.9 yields 6.33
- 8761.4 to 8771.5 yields 6.44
